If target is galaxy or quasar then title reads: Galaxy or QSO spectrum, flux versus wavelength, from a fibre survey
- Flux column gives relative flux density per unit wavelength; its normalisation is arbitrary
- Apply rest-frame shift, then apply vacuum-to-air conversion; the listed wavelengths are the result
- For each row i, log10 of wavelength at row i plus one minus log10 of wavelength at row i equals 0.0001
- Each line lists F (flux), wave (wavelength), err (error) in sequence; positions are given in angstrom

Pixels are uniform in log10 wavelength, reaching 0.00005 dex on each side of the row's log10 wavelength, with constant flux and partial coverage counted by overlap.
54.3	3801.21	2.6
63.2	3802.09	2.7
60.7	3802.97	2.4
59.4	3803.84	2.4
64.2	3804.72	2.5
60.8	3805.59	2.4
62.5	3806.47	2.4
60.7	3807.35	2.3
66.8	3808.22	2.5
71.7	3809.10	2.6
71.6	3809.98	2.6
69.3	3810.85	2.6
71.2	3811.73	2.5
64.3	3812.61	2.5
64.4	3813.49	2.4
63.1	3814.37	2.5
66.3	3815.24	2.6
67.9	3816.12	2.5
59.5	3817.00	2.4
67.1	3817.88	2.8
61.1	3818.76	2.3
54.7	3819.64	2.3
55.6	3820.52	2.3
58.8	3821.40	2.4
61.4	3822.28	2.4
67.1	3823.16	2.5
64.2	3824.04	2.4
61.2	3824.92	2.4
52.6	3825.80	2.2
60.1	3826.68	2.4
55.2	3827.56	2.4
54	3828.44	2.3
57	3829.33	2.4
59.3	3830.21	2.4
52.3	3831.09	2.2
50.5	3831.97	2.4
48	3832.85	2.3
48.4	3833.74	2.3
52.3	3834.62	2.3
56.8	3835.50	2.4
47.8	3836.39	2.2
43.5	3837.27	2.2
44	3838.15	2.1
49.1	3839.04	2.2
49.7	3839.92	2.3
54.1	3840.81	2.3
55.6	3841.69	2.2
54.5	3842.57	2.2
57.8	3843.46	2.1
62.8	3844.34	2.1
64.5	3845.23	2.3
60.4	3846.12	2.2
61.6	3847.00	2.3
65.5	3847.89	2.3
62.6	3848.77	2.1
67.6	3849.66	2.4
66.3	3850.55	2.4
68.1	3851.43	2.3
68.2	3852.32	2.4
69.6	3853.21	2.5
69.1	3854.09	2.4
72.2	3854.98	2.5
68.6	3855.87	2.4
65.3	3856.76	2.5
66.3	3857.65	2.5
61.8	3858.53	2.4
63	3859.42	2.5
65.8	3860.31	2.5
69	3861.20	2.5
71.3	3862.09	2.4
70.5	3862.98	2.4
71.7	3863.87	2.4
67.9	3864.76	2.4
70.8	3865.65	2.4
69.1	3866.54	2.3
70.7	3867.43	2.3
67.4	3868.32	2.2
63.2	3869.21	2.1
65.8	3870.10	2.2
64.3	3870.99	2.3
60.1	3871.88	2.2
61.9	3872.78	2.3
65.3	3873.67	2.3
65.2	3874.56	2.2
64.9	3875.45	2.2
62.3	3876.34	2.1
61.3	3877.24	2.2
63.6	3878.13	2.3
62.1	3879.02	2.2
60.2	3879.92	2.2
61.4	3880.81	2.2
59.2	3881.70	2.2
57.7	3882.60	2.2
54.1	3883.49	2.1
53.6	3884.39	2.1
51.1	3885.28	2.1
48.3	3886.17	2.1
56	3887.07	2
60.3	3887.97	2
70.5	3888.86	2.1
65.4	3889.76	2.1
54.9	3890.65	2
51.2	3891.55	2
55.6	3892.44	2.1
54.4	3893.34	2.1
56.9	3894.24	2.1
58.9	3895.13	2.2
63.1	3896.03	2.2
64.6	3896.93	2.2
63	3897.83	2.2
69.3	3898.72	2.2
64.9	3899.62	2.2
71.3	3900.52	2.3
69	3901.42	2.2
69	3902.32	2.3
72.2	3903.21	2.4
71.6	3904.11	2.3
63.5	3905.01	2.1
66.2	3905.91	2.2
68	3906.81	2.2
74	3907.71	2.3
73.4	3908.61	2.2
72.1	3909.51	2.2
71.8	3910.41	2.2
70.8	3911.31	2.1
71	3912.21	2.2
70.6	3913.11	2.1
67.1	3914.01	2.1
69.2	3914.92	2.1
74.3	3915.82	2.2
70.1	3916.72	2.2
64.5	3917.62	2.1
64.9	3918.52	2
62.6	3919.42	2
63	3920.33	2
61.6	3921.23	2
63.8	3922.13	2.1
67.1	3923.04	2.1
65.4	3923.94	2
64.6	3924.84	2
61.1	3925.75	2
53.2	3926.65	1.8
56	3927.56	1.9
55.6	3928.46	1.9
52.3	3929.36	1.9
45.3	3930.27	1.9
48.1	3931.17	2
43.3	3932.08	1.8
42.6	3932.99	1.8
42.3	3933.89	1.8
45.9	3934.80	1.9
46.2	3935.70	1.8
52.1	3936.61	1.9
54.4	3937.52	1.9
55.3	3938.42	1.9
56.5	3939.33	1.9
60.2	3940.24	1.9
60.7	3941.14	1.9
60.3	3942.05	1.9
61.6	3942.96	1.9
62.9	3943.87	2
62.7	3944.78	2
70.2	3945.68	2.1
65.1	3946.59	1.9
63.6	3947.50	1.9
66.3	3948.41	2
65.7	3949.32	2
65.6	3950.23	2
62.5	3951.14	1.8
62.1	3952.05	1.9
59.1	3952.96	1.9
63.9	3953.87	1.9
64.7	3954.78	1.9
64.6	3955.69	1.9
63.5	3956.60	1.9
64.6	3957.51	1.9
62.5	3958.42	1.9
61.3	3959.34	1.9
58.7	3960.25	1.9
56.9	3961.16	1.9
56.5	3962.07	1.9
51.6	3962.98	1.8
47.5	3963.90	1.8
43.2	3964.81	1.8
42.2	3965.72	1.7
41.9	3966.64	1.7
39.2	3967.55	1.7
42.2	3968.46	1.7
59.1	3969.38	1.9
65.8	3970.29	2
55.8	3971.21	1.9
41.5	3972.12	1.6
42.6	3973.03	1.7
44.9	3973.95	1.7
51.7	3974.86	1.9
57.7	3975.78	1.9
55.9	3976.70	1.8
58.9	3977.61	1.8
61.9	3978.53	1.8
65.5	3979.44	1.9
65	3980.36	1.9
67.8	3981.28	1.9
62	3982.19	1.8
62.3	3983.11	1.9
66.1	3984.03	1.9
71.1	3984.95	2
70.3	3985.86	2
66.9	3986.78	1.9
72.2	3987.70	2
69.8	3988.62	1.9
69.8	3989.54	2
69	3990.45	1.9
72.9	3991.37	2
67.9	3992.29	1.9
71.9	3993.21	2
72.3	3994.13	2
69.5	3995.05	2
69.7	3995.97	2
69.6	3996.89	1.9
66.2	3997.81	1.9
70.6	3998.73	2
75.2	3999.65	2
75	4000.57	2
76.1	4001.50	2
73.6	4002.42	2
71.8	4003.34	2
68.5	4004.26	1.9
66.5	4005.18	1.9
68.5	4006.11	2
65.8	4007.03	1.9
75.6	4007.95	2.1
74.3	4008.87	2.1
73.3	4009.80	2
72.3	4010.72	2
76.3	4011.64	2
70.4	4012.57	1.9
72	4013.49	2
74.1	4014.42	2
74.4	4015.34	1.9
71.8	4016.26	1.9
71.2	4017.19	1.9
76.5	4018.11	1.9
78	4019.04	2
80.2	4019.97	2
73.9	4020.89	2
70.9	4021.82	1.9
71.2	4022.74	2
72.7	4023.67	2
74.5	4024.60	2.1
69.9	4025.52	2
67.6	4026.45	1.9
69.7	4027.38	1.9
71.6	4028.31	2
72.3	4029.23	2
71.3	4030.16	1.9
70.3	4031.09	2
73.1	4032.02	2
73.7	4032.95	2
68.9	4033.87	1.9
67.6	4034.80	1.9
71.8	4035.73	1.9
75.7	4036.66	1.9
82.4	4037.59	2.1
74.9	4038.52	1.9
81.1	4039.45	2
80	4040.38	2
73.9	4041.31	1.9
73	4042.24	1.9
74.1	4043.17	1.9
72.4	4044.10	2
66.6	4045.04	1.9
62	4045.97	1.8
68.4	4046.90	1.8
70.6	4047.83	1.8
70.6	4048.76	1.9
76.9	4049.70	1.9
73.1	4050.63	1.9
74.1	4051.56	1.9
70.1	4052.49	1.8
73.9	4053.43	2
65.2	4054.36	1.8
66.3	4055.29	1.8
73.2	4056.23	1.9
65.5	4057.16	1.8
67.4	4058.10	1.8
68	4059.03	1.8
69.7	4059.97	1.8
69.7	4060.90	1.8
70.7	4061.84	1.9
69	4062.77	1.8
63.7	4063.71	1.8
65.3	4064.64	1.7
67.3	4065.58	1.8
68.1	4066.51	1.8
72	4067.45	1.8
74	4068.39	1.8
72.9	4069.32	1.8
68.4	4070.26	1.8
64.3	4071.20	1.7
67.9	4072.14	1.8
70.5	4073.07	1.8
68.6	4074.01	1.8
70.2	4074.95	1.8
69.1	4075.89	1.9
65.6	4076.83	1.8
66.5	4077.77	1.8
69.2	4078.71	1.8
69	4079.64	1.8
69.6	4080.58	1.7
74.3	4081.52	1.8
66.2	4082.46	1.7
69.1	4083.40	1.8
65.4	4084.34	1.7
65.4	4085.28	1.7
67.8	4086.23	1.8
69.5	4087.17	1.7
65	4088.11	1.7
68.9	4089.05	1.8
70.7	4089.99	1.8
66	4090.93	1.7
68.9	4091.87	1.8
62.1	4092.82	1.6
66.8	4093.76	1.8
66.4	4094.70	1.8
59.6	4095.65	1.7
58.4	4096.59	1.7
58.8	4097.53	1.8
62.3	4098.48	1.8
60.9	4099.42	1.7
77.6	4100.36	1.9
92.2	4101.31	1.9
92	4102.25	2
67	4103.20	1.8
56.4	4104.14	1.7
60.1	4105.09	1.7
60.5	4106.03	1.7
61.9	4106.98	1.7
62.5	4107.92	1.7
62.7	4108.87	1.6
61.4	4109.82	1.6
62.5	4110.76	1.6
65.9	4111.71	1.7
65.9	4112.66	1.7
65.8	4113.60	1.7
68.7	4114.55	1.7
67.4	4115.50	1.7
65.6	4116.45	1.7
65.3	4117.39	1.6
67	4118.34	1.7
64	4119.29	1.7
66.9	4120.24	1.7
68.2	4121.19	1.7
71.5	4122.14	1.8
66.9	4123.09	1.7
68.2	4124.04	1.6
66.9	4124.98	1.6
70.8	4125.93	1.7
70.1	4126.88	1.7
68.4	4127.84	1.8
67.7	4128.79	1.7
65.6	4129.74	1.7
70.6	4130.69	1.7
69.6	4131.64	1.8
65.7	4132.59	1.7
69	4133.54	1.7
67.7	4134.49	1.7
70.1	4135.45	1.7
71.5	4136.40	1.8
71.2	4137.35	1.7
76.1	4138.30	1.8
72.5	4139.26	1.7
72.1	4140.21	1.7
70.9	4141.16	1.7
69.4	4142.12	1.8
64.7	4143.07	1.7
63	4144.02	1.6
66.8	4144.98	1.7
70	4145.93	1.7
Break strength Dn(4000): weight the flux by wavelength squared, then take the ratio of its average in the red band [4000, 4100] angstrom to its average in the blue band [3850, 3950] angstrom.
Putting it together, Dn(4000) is 1.21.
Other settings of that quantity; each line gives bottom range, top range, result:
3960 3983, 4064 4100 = 1.32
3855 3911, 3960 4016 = 1.05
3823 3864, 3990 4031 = 1.30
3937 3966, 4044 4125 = 1.21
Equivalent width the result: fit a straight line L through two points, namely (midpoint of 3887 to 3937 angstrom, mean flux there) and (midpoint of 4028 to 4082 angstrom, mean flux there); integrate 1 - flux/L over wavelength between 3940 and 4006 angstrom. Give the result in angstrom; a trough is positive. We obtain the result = 3.4 angstrom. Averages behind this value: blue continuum 61.9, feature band 62.3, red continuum 70.6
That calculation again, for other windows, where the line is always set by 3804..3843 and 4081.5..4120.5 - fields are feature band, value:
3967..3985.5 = 1.8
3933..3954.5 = 1.0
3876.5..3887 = 0.5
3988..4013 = -3.0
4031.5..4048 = -2.1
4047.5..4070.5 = -1.6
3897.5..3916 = -2.6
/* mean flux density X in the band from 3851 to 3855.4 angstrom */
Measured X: 69.4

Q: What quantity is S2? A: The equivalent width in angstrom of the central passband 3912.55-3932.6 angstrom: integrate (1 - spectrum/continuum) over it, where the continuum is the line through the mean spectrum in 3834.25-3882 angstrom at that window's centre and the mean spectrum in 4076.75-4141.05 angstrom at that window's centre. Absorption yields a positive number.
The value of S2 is 0.9 angstrom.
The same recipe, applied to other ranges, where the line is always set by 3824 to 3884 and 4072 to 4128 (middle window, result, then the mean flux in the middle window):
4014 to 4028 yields -1.7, 73.1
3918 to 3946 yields 2.8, 56.8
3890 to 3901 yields 0.2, 60.8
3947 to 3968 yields 1.9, 57.7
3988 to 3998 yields -0.9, 70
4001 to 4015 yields -1.5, 71.9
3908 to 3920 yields -1.3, 69.4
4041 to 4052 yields -0.9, 71.3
